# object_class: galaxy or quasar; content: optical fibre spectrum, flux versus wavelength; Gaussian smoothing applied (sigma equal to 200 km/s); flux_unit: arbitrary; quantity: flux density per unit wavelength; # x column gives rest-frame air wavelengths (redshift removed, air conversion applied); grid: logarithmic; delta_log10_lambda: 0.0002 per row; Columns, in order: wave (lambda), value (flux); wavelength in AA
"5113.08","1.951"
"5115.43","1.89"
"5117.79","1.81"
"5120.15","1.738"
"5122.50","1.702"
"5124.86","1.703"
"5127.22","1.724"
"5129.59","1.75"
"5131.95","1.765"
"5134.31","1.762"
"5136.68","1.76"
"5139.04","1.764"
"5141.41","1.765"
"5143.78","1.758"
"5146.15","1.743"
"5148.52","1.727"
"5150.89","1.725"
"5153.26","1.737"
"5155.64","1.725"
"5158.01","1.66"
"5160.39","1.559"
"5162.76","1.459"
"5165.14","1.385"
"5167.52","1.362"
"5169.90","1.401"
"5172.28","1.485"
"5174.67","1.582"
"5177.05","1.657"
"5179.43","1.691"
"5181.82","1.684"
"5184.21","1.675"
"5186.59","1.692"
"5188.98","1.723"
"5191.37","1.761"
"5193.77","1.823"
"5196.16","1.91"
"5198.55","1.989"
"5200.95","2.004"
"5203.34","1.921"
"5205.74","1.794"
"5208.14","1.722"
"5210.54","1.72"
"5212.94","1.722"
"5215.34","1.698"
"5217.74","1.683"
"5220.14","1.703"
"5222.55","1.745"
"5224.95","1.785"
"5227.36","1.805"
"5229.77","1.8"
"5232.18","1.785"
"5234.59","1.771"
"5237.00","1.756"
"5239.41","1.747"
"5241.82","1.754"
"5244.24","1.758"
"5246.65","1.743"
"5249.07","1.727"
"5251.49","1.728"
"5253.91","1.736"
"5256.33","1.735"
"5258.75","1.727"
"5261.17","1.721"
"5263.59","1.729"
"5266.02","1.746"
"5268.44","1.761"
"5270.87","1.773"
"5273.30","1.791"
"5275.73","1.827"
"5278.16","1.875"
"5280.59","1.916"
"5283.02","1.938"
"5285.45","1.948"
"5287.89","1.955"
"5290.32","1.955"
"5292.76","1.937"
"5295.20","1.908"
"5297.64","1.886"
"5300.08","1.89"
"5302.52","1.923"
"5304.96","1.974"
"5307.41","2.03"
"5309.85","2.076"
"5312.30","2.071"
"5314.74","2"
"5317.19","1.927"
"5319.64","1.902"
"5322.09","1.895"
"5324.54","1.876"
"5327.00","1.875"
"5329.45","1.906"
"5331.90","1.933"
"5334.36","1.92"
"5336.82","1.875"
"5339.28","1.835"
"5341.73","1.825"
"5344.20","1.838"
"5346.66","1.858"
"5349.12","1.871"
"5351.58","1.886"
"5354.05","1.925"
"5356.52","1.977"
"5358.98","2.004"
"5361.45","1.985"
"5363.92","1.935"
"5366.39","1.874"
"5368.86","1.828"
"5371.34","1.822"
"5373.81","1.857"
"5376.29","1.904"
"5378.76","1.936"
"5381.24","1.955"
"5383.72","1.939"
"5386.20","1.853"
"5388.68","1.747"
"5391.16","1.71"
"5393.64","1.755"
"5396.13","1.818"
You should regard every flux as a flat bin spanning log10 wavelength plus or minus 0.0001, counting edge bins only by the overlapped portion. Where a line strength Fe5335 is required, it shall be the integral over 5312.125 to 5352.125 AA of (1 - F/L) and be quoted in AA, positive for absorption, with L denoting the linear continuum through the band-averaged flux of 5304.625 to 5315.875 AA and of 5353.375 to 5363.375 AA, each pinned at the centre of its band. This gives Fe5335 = 2.2 AA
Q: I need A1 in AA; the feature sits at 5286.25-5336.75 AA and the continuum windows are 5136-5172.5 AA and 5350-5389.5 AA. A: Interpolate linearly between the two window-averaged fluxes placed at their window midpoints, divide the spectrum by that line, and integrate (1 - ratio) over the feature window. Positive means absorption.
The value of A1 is -3.1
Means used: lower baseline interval 1.63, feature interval 1.94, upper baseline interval 1.9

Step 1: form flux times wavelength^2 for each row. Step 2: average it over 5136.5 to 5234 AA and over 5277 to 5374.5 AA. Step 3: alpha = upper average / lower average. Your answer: 1.2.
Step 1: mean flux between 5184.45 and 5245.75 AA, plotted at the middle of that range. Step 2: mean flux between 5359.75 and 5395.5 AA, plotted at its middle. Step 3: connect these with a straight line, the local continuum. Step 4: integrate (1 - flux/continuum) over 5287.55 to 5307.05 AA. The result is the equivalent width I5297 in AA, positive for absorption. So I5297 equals -1.2 AA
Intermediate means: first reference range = 1.78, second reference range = 1.87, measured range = 1.93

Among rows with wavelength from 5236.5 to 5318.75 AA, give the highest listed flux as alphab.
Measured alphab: 2.076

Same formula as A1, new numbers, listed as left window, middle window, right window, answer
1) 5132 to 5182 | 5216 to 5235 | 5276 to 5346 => 0.1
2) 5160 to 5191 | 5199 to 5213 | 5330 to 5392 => -1.8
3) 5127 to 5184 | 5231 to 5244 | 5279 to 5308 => 0.4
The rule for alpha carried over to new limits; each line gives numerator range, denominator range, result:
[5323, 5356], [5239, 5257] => 1.12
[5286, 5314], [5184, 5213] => 1.13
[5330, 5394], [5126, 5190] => 1.23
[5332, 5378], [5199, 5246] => 1.12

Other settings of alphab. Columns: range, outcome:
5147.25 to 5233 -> 2.004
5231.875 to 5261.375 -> 1.785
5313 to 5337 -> 2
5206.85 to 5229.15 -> 1.805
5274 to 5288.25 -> 1.955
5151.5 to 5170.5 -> 1.737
